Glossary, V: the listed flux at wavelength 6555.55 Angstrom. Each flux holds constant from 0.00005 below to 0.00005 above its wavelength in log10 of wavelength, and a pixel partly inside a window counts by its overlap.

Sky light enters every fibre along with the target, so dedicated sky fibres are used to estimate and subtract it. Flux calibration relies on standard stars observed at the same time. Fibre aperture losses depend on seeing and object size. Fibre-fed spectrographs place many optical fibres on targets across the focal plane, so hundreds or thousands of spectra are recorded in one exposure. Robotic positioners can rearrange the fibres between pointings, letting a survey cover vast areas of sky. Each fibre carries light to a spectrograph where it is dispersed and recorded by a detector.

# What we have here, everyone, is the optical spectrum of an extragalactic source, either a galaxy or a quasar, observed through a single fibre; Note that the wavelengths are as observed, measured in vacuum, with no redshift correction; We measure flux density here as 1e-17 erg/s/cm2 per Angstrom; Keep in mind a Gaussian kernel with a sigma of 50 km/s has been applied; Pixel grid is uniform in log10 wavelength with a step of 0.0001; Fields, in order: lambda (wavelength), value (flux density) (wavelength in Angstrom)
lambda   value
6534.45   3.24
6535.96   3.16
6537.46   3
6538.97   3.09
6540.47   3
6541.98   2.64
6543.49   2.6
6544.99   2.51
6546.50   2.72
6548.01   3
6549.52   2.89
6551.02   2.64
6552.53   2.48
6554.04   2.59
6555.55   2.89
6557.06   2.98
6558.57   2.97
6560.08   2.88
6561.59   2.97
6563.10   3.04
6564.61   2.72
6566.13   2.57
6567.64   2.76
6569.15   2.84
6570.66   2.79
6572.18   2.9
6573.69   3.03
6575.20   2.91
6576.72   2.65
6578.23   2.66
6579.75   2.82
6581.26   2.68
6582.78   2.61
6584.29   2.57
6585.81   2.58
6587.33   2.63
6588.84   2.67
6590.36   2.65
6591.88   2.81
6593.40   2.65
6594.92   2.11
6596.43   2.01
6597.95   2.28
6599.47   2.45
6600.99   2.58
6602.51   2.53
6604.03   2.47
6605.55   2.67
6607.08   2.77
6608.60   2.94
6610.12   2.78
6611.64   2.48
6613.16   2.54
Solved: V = 2.89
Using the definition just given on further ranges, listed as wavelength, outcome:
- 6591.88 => 2.81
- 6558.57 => 2.97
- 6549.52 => 2.89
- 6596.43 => 2.01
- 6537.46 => 3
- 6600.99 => 2.58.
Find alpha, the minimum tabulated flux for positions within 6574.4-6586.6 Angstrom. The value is 2.57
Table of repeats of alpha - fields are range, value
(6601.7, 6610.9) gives 2.47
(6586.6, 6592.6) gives 2.63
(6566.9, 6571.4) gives 2.76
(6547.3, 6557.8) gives 2.48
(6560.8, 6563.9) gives 2.97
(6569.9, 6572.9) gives 2.79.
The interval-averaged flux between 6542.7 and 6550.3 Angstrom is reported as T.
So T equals 2.74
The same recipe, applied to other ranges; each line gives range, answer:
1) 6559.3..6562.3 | 2.93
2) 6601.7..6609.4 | 2.67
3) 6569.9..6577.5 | 2.86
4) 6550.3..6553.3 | 2.56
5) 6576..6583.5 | 2.68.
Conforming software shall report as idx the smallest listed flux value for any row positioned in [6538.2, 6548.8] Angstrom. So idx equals 2.51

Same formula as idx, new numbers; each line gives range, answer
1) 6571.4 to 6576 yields 2.9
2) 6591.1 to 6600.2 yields 2.01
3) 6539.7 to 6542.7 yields 2.64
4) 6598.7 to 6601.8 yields 2.45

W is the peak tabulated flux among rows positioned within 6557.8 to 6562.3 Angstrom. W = 2.97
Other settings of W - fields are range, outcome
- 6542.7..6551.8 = 3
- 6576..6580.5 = 2.82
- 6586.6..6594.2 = 2.81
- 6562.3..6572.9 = 3.04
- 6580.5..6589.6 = 2.68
